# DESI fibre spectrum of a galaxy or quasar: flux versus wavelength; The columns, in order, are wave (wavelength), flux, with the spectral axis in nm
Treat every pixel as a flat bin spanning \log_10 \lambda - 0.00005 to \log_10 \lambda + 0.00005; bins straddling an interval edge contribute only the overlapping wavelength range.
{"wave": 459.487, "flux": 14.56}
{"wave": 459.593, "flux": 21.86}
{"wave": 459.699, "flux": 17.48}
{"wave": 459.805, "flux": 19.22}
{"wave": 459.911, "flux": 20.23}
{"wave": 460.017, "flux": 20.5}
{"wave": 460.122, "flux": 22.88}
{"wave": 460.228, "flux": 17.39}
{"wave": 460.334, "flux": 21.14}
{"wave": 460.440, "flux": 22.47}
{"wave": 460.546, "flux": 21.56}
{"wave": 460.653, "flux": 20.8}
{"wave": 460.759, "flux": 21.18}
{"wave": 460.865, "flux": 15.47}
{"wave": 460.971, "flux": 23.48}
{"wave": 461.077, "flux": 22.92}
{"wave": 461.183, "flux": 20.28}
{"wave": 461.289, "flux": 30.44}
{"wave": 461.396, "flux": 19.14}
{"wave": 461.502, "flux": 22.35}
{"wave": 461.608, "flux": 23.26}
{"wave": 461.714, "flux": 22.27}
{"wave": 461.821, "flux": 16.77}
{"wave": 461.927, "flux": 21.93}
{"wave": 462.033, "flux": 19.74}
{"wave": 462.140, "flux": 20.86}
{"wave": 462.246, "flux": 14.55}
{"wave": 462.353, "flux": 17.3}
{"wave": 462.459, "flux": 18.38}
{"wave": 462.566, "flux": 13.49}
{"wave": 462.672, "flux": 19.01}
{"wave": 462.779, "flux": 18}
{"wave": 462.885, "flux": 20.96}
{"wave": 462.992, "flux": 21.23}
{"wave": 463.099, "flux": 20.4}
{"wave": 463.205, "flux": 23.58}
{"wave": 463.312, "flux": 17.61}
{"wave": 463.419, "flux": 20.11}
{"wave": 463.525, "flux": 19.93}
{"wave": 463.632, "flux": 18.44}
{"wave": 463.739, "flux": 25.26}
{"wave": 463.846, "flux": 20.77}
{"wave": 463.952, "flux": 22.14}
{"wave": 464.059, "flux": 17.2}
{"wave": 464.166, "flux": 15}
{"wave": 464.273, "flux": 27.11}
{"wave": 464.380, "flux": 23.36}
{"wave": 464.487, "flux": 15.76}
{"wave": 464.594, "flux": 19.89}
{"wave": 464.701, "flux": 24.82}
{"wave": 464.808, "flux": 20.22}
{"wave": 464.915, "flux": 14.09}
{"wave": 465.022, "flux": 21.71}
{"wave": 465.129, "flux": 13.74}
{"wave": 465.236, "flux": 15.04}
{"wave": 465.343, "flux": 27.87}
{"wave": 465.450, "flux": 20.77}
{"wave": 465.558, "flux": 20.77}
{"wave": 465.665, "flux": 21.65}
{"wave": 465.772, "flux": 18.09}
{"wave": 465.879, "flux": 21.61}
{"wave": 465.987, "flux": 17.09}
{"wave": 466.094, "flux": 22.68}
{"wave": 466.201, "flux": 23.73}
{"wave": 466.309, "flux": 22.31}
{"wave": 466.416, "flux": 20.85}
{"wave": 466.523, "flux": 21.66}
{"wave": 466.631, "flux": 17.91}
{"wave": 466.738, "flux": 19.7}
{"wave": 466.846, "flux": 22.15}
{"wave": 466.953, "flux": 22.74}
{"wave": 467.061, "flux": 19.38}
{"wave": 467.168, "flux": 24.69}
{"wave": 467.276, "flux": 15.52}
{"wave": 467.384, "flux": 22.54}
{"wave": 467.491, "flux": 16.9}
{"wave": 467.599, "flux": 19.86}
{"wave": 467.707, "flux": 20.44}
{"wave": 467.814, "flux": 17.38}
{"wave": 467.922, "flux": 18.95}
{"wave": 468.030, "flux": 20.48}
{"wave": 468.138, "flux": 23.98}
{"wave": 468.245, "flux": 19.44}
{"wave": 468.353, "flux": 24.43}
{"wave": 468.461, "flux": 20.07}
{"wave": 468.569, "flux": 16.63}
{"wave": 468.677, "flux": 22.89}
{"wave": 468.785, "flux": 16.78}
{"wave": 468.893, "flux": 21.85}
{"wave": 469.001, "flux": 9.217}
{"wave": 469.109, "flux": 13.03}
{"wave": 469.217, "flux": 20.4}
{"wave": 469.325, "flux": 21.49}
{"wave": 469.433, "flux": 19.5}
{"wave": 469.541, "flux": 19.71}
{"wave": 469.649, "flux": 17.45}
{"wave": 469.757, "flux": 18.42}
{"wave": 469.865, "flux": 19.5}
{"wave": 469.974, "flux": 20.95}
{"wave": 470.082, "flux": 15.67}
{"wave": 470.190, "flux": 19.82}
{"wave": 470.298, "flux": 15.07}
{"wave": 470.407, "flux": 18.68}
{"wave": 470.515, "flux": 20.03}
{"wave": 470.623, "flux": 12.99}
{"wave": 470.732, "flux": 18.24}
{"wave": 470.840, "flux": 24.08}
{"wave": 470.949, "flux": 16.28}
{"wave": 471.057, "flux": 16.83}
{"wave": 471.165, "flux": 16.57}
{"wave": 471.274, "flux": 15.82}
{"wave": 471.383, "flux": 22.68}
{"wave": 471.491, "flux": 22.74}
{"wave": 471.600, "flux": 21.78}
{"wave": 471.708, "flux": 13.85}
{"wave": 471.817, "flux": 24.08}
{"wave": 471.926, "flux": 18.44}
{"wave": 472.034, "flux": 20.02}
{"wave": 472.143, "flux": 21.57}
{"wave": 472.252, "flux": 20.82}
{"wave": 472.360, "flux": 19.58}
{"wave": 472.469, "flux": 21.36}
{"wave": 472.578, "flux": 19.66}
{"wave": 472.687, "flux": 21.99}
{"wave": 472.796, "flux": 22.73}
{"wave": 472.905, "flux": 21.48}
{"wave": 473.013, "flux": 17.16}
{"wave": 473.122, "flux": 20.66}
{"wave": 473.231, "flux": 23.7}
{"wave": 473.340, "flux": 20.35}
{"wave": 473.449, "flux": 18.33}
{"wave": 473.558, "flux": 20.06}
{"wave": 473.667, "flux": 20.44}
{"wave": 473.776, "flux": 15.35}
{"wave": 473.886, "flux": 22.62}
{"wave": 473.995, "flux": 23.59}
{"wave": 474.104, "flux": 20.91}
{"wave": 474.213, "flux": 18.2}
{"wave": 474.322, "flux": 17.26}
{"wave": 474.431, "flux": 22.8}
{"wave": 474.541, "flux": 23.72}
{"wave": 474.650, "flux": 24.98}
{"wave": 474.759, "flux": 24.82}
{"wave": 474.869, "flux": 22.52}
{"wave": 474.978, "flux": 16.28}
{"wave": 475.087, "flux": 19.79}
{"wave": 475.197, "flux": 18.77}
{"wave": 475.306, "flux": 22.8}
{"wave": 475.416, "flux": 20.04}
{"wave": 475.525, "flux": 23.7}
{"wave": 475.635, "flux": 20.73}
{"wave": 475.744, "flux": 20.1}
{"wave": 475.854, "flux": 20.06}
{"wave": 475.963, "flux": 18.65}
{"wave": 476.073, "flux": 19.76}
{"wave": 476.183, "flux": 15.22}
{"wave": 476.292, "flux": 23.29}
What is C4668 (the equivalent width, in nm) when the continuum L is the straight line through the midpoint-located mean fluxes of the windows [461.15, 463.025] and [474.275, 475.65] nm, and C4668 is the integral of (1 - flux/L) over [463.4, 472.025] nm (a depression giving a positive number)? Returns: 0.401 nm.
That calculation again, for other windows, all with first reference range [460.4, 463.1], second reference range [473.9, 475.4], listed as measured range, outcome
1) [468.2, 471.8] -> 0.39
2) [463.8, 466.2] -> 0.05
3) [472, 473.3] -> 0.01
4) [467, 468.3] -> 0.05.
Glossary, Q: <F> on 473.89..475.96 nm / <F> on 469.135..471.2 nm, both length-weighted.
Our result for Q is 1.15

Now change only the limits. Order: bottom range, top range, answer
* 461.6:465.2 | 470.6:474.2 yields 1.02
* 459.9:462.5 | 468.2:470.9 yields 0.90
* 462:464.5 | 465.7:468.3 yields 1.04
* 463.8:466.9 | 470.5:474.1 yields 0.98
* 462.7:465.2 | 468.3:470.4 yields 0.93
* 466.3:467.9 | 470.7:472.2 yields 0.97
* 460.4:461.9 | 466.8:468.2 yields 0.94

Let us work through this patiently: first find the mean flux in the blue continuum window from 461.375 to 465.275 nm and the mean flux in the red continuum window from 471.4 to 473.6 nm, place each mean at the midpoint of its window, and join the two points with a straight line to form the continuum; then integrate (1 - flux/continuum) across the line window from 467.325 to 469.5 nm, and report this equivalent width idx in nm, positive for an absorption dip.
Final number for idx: 0.09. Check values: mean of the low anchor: 19.6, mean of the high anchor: 20.6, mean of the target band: 19.3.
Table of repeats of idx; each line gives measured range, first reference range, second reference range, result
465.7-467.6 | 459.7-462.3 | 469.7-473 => -0.05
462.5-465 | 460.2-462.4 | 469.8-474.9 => 0.08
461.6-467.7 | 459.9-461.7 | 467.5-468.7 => 0.23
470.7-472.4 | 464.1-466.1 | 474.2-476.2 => 0.07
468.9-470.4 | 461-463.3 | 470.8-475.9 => 0.19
